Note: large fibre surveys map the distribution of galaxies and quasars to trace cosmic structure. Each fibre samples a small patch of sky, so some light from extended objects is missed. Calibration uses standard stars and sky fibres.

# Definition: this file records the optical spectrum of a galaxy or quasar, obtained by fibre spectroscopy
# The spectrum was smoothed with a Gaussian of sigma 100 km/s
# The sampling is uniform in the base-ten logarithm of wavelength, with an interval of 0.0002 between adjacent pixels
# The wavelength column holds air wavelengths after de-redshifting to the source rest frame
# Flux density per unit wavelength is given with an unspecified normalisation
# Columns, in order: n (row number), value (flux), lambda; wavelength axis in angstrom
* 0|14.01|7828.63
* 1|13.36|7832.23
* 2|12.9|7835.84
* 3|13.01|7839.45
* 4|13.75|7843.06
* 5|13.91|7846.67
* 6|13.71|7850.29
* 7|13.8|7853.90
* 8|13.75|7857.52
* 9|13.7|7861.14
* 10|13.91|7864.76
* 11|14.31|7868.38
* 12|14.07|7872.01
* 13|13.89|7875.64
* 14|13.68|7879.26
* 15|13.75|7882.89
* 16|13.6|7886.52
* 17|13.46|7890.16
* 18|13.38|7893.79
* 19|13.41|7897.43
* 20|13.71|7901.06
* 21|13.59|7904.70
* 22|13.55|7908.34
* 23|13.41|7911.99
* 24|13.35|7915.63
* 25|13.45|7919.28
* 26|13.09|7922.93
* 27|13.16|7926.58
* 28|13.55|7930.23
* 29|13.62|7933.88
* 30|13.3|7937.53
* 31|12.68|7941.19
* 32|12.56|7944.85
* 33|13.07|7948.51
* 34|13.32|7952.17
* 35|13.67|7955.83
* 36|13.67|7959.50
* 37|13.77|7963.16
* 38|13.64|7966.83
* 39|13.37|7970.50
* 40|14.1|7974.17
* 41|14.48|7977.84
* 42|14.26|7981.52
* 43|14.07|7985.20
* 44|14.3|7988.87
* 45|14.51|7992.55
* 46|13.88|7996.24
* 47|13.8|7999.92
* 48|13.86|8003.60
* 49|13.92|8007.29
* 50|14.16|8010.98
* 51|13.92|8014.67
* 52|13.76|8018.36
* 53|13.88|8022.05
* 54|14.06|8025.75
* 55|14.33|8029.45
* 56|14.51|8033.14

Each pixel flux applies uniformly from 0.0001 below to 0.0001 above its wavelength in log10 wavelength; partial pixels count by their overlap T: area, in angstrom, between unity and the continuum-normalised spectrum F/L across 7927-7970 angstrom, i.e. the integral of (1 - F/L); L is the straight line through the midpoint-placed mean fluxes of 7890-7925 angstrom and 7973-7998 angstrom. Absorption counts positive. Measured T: 1.6 angstrom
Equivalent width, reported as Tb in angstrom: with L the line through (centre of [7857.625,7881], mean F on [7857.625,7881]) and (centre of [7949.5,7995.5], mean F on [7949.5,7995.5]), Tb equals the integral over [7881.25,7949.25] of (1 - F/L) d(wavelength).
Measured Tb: 2.7 angstrom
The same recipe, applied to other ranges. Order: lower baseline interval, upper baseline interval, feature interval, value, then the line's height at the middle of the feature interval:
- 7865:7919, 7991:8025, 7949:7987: 0.1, 13.9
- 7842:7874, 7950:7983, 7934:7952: 1.1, 13.8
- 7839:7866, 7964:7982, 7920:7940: 0.8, 13.9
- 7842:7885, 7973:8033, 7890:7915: 0.8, 13.9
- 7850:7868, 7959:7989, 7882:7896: 0.3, 13.9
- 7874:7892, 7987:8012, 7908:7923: 0.4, 13.8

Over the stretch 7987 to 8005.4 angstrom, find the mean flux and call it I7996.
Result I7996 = 14.1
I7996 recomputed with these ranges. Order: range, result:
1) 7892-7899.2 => 13.4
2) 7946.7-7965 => 13.5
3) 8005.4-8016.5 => 14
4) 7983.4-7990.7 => 14.2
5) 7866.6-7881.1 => 14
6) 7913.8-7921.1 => 13.4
